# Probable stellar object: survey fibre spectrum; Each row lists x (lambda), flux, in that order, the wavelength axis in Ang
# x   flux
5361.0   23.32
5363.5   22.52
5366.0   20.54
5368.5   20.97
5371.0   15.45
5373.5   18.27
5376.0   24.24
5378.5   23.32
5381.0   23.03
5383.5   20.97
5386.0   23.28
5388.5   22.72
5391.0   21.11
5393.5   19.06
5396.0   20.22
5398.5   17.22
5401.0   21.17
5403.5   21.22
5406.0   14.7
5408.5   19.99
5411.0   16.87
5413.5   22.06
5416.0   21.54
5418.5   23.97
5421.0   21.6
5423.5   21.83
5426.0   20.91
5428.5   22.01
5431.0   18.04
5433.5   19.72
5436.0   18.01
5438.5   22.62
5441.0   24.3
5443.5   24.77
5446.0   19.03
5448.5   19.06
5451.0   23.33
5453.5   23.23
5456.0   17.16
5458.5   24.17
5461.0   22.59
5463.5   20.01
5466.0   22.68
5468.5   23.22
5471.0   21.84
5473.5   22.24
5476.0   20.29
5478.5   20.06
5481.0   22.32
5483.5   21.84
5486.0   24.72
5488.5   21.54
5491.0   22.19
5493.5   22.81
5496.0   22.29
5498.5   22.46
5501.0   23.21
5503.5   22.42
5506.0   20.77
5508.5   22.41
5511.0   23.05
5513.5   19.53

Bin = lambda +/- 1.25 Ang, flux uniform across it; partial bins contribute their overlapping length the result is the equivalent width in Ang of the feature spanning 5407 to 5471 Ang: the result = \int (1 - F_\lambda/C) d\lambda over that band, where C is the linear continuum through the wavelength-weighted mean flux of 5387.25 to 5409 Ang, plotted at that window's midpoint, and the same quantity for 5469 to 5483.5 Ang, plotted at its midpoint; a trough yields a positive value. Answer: -2.0 Ang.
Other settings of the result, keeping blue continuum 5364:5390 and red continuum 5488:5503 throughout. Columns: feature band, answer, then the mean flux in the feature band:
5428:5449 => 1.00 Ang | 20.9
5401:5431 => 1.62 Ang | 20.5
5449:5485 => 0.71 Ang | 21.7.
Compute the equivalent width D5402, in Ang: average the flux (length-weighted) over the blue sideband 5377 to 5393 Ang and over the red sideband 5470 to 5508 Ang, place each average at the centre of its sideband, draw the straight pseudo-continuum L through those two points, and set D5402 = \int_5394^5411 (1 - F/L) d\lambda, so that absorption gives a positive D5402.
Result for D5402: 2.5 Ang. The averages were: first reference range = 22.3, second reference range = 22.1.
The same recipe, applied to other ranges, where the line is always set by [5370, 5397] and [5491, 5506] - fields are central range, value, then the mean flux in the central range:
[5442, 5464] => 0.4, 21.6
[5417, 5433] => 0.2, 21.3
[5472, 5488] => 0.2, 21.9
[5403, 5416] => 1.4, 19.1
